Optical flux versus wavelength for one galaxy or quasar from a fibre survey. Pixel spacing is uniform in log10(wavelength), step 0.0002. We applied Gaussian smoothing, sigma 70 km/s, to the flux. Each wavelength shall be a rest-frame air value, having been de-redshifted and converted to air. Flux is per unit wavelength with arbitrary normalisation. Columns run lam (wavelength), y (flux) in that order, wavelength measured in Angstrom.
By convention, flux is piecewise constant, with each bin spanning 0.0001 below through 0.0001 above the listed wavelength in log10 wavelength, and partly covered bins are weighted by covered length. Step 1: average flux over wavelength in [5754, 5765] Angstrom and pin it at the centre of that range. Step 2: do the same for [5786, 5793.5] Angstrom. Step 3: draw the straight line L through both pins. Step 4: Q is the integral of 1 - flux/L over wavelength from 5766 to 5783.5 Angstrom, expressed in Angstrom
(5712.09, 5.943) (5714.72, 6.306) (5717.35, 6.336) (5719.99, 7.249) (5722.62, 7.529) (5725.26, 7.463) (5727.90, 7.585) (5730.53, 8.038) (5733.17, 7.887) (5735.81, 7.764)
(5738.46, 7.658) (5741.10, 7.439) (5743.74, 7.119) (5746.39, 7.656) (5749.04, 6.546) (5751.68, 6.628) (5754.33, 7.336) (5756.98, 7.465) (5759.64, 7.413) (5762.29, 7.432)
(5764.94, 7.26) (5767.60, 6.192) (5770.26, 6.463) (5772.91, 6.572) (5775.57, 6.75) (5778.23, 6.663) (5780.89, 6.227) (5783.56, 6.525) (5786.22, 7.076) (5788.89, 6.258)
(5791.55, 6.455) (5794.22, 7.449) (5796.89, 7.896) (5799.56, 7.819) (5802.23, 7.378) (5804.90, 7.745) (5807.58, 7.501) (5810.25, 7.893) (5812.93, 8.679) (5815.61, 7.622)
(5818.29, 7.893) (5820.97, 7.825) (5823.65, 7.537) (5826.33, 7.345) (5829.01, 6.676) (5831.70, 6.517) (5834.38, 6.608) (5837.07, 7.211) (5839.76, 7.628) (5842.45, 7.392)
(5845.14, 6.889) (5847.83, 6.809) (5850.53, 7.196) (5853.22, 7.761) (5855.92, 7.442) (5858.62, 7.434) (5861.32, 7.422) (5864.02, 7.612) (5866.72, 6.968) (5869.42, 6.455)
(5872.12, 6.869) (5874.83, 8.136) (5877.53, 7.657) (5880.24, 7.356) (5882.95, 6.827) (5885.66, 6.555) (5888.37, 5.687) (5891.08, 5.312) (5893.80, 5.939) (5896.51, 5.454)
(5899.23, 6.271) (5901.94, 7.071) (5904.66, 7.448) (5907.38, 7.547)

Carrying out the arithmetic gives 1.2 Angstrom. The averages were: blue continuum 7.4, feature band 6.49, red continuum 6.59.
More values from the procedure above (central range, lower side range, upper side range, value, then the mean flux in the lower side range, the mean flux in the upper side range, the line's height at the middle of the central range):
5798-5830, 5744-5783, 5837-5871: -2.62 Angstrom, 6.9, 7.25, 7.09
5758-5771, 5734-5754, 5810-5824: 0.82 Angstrom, 7.28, 7.93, 7.46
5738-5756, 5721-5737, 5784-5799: 0.80 Angstrom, 7.71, 7.04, 7.51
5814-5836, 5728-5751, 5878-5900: -1.61 Angstrom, 7.5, 6.23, 6.77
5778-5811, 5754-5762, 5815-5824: 2.02 Angstrom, 7.41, 7.75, 7.61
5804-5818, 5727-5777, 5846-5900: -1.69 Angstrom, 7.22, 6.86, 7.04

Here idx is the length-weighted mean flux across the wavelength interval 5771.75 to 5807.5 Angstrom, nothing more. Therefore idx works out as 7.01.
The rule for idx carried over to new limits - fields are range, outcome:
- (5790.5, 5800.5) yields 7.41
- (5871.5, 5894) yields 6.74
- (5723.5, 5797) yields 7.1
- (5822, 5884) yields 7.21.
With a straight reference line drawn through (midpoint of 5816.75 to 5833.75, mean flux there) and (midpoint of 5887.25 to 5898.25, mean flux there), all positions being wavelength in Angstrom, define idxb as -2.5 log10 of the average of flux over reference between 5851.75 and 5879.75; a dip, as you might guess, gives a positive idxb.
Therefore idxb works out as -0.175 mag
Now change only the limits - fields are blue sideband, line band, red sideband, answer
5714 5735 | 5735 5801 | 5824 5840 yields 0.025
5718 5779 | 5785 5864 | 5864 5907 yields -0.064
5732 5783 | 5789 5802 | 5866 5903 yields -0.057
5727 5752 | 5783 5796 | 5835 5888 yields 0.084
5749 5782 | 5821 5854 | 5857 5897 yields -0.050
